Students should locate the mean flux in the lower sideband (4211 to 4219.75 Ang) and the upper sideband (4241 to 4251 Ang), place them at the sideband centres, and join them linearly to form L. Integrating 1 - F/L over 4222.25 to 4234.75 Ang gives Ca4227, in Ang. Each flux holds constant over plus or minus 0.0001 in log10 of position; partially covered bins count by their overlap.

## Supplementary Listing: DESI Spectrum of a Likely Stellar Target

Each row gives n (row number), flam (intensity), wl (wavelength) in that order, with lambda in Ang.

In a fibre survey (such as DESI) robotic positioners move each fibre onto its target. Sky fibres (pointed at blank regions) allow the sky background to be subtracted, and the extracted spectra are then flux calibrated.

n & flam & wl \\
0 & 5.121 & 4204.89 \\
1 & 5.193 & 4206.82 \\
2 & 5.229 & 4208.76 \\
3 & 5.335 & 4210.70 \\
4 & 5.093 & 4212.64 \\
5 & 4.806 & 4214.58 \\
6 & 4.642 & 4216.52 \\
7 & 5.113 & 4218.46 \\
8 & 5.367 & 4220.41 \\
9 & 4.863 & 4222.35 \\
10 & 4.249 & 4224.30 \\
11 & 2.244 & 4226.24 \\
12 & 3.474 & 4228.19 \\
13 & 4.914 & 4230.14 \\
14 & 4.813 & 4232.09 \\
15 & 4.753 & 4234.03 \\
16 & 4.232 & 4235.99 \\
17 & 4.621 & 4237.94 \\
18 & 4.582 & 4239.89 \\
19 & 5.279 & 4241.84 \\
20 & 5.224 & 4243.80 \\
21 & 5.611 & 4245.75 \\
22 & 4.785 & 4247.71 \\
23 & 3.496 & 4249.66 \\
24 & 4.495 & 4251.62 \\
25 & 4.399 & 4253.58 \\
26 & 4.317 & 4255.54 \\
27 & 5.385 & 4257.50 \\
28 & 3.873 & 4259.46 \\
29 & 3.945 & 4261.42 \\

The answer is 2.0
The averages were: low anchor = 4.96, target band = 4.13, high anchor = 4.86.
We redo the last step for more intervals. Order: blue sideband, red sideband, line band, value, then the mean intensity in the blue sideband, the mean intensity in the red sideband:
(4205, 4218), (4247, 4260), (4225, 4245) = 1.08 Ang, 5.06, 4.4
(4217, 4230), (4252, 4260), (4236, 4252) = -1.10 Ang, 4.28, 4.53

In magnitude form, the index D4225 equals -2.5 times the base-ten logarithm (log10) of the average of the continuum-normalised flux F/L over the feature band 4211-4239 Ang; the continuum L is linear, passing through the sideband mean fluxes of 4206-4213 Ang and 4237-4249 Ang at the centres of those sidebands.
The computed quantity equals 0.13 mag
